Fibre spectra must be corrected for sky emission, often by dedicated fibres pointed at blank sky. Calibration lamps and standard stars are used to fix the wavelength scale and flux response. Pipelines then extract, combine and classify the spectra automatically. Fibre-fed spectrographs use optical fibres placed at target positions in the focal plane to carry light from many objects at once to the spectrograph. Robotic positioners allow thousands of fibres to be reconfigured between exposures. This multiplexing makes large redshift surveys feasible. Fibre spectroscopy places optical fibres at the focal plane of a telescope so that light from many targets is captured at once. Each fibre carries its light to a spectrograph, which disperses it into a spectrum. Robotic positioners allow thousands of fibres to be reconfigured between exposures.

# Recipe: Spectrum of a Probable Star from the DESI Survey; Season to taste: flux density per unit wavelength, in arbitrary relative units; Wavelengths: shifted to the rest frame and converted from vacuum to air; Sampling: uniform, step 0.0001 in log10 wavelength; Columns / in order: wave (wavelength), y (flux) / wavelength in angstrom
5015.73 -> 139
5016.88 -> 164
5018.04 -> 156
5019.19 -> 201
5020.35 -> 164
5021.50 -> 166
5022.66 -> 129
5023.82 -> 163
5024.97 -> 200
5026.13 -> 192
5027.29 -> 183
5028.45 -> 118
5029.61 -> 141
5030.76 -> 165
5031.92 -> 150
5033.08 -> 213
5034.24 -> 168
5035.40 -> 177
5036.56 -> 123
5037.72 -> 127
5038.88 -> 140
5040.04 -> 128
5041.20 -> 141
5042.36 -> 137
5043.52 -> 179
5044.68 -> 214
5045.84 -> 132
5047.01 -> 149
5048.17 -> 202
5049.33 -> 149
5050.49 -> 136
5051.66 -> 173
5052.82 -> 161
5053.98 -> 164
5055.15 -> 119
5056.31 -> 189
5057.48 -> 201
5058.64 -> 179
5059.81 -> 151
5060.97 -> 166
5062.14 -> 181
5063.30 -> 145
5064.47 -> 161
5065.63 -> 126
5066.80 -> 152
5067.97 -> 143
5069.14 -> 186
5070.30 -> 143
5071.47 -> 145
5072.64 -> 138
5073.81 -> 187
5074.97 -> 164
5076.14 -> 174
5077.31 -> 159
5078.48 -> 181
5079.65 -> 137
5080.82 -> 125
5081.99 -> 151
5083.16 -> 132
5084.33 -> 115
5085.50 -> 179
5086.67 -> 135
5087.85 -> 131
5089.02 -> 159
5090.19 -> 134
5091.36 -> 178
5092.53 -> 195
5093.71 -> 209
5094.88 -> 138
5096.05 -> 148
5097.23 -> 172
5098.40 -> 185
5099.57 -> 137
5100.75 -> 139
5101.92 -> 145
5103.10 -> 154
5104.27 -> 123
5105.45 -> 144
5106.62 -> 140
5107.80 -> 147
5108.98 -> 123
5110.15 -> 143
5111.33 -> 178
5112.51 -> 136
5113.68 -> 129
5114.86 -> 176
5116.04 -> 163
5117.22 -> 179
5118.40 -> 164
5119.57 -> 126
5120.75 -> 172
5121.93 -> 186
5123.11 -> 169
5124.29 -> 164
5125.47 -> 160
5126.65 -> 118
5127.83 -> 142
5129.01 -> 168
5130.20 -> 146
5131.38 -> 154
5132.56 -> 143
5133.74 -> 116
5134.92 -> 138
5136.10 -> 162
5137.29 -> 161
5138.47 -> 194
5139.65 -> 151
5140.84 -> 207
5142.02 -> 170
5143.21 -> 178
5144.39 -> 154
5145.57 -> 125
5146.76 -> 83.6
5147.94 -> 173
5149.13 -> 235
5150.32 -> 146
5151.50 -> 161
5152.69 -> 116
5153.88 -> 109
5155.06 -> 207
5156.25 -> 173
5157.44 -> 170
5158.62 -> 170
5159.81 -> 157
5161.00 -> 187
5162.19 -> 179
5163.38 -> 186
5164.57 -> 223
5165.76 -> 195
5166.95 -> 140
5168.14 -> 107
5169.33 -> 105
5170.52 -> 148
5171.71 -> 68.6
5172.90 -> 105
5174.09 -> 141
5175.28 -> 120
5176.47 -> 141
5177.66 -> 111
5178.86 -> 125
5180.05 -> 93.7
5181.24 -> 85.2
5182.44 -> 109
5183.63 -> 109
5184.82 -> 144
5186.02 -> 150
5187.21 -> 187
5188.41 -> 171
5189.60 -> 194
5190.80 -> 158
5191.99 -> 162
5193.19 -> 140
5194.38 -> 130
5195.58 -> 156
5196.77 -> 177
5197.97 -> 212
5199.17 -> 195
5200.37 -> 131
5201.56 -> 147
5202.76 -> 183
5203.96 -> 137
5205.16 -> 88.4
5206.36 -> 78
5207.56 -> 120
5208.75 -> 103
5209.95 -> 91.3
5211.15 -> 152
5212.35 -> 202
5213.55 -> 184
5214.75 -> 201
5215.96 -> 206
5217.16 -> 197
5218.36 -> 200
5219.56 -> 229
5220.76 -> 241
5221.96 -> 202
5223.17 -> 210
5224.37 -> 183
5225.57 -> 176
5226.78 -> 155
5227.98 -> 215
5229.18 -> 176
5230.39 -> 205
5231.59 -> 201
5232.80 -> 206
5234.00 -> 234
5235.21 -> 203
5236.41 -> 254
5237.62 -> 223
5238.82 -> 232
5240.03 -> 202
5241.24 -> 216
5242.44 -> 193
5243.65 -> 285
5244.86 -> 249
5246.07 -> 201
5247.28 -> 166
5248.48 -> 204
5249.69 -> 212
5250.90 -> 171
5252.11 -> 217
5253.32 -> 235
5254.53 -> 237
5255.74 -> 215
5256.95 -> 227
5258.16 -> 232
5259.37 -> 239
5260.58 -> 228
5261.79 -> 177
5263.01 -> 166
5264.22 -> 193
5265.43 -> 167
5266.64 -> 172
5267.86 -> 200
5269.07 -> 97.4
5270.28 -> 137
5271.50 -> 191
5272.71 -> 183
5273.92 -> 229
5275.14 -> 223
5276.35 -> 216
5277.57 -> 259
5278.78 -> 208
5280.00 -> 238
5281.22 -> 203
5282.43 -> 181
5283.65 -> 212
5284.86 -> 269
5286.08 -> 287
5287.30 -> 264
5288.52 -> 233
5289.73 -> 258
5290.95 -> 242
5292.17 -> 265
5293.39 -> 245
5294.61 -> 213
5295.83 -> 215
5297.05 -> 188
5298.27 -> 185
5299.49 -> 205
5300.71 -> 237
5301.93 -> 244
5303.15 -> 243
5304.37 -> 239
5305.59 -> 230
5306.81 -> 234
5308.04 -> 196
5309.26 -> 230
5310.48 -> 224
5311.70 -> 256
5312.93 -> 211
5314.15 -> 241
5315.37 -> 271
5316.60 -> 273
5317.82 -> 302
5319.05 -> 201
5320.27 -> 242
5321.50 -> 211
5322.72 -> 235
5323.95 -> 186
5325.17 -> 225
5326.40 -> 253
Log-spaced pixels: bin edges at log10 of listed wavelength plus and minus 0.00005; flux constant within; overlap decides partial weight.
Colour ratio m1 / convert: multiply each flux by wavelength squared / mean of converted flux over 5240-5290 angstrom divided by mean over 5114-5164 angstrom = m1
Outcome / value 1.39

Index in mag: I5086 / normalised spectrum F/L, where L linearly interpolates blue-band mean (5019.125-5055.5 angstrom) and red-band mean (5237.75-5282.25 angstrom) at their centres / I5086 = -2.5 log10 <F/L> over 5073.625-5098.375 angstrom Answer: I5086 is 0.08 mag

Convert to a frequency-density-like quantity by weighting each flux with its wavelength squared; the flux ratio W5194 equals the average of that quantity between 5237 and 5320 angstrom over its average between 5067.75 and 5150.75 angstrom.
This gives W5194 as 1.5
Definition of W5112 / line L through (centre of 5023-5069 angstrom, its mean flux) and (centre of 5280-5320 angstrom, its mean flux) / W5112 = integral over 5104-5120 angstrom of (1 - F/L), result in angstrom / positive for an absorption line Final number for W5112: 2.7 angstrom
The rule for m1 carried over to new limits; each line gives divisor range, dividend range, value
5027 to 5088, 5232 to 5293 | 1.49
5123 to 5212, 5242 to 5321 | 1.55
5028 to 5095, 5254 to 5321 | 1.54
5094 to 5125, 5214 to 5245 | 1.44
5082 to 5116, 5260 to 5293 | 1.50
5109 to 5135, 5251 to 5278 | 1.39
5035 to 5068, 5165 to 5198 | 0.93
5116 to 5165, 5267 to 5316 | 1.46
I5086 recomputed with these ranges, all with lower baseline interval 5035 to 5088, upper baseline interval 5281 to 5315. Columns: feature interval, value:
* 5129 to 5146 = 0.14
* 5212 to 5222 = -0.01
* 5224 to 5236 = 0.07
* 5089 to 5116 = 0.10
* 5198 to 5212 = 0.44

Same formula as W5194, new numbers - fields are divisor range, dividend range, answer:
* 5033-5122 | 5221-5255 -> 1.43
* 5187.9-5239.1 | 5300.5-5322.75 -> 1.39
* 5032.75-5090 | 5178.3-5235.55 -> 1.12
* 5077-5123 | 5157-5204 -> 1.00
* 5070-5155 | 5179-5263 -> 1.24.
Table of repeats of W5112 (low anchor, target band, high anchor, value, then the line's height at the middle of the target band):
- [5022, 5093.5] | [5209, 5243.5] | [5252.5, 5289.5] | 0.1 angstrom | 200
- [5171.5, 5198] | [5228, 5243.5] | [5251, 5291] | -2.7 angstrom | 182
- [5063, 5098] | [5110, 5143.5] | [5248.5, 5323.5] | 2.2 angstrom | 170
